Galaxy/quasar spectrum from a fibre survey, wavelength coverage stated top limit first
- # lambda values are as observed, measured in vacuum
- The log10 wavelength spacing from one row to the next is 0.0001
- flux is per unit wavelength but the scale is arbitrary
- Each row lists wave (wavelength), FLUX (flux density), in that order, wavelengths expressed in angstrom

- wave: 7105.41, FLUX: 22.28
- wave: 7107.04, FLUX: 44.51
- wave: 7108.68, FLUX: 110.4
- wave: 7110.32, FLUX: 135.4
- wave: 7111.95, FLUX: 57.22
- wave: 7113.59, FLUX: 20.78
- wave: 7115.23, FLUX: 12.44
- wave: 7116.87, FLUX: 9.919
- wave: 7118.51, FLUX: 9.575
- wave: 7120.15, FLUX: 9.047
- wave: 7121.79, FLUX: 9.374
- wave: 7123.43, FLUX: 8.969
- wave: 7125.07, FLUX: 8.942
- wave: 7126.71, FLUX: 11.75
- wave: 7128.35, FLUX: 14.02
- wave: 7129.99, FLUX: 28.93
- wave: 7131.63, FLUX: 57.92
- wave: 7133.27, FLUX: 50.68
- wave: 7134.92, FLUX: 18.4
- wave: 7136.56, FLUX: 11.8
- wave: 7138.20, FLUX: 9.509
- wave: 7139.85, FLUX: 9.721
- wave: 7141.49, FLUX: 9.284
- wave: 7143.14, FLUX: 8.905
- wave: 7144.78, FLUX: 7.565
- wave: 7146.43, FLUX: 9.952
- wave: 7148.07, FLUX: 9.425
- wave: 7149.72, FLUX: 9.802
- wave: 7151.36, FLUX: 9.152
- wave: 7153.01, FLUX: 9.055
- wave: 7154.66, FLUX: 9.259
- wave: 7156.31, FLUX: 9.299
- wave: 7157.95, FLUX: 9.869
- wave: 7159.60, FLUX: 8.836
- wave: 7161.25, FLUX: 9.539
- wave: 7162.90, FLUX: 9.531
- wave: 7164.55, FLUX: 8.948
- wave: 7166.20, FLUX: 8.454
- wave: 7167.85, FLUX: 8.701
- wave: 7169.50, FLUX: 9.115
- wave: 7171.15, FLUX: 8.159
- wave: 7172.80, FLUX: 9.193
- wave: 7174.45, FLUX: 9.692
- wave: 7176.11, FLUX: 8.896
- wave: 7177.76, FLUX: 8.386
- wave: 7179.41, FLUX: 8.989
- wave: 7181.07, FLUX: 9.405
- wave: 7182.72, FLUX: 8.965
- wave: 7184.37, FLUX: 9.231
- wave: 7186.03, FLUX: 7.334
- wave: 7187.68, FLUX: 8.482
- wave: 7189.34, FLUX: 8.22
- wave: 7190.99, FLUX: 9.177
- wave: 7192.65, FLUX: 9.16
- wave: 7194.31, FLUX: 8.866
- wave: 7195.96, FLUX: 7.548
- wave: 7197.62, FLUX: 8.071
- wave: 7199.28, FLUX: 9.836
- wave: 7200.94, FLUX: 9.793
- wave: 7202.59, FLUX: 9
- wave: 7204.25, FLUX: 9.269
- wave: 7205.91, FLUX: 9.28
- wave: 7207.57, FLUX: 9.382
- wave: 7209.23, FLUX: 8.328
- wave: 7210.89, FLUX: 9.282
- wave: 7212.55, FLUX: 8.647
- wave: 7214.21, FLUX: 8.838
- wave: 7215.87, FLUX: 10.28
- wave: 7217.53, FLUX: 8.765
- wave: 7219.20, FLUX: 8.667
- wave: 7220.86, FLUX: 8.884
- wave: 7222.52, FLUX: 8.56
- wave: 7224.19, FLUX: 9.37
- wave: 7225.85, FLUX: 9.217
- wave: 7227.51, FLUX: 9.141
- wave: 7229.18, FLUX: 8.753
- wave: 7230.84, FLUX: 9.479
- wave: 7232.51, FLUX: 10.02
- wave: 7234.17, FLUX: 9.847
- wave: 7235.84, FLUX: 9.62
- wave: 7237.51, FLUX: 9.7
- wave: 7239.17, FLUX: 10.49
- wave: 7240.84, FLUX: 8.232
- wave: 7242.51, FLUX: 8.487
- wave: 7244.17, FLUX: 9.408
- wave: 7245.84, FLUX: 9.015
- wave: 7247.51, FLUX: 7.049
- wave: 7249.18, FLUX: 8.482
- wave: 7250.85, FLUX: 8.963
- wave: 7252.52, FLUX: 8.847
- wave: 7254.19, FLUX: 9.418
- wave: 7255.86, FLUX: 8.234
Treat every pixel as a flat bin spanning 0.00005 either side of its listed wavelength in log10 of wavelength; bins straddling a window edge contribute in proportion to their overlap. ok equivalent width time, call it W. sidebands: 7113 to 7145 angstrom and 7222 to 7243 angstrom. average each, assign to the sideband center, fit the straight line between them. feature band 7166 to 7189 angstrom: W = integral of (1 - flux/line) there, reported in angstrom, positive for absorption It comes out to 7.6 angstrom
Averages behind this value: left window 16.5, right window 9.32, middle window 8.78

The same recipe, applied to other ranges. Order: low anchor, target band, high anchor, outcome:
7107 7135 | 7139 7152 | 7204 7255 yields 8.82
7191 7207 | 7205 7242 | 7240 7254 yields -1.77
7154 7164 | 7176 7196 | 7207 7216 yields 1.09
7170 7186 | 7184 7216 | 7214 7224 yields 0.38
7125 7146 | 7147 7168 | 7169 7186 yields 6.82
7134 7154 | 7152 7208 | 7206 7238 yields 4.93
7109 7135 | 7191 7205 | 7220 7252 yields 6.30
